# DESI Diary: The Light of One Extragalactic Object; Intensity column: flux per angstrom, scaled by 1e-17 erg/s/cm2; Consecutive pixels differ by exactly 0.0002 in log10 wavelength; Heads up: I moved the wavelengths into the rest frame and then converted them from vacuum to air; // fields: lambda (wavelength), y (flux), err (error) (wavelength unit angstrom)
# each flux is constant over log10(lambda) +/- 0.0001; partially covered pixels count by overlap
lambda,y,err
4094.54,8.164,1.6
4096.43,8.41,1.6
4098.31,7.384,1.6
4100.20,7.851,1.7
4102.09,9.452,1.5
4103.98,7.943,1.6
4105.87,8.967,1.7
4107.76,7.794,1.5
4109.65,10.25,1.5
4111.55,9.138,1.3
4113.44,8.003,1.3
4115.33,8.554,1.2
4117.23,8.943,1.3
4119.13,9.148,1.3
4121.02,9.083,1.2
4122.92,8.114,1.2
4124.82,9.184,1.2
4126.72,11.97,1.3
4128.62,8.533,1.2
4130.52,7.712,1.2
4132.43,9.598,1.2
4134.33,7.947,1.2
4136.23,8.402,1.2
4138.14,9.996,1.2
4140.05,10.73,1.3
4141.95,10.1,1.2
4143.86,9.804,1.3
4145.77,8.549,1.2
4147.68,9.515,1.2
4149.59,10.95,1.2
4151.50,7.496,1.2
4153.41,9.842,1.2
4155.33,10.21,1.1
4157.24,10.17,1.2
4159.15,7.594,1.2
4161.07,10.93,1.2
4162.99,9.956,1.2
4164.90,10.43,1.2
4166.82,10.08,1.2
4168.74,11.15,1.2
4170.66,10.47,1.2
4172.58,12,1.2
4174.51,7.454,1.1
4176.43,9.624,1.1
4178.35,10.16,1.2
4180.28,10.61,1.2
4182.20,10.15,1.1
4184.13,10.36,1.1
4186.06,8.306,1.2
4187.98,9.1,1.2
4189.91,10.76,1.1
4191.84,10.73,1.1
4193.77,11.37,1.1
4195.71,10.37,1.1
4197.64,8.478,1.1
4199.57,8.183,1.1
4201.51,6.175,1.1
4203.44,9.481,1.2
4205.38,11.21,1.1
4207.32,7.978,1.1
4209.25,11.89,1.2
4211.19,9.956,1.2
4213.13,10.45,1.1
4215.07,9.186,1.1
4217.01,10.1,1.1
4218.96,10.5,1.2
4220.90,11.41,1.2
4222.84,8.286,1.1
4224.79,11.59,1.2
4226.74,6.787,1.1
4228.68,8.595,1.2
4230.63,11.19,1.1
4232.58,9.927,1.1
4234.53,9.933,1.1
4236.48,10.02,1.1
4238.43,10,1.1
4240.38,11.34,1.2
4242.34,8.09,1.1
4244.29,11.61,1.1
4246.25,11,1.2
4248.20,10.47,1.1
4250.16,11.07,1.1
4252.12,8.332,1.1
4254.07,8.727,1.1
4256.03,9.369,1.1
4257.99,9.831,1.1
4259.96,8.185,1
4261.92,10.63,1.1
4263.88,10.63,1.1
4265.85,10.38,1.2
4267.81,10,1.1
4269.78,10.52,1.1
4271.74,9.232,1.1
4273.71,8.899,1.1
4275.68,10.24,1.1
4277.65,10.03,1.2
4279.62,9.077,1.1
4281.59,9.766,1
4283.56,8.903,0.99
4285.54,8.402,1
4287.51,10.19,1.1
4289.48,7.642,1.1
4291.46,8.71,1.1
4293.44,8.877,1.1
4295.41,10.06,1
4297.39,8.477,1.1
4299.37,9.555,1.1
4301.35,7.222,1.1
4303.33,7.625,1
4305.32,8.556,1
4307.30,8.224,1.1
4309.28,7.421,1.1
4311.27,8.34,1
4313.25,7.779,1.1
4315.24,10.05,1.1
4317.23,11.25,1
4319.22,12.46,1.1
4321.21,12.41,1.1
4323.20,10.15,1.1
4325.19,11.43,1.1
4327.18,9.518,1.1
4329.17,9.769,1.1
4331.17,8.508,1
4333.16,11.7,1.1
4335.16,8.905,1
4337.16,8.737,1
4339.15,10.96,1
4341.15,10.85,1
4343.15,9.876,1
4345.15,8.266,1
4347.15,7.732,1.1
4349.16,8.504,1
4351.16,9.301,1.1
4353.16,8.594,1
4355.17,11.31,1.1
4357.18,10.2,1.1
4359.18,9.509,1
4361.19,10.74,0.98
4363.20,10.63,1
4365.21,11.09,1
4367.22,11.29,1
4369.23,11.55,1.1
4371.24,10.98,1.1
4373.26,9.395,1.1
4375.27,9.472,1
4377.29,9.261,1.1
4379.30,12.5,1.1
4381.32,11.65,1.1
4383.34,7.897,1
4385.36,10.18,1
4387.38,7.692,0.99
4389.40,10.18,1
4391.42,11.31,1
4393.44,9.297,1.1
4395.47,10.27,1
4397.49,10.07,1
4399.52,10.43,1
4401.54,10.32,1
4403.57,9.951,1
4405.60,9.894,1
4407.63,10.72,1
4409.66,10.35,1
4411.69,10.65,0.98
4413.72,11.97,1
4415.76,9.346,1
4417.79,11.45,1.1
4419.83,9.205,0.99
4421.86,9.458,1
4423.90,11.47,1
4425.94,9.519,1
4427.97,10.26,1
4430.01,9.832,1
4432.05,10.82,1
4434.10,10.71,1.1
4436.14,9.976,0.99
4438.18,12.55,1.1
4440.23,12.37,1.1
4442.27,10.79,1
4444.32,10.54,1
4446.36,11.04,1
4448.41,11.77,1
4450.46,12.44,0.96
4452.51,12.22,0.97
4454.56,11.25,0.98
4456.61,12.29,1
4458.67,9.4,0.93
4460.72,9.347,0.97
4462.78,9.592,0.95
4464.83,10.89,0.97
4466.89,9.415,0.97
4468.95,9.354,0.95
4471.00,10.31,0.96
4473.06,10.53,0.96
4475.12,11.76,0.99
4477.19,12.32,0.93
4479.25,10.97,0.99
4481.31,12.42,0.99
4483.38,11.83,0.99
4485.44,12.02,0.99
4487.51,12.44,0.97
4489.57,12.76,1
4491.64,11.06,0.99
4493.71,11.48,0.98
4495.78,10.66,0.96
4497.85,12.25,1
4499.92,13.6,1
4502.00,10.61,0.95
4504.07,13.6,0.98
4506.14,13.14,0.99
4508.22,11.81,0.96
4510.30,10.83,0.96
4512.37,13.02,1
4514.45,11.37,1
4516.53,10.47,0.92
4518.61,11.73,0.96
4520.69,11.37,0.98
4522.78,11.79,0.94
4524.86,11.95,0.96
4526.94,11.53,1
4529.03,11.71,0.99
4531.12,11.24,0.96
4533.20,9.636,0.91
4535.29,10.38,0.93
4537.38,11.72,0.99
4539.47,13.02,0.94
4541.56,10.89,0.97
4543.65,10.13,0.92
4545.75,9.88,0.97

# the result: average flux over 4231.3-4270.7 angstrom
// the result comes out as 10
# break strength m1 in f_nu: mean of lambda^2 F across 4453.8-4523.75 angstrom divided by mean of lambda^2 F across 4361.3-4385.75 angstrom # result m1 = 1.14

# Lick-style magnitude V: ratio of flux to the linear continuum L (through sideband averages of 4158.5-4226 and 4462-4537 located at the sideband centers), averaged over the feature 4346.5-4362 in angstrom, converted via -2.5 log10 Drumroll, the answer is 0.13 mag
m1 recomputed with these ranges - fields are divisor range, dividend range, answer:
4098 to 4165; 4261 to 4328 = 1.12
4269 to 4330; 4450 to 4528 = 1.33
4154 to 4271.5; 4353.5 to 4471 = 1.16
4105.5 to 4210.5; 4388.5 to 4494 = 1.30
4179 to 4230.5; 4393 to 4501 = 1.26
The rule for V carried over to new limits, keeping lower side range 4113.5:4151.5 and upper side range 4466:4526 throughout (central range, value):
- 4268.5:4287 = 0.08 mag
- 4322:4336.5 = 0.06 mag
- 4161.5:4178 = -0.08 mag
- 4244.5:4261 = 0.03 mag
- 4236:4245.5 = -0.03 mag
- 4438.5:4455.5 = -0.03 mag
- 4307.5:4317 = 0.21 mag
